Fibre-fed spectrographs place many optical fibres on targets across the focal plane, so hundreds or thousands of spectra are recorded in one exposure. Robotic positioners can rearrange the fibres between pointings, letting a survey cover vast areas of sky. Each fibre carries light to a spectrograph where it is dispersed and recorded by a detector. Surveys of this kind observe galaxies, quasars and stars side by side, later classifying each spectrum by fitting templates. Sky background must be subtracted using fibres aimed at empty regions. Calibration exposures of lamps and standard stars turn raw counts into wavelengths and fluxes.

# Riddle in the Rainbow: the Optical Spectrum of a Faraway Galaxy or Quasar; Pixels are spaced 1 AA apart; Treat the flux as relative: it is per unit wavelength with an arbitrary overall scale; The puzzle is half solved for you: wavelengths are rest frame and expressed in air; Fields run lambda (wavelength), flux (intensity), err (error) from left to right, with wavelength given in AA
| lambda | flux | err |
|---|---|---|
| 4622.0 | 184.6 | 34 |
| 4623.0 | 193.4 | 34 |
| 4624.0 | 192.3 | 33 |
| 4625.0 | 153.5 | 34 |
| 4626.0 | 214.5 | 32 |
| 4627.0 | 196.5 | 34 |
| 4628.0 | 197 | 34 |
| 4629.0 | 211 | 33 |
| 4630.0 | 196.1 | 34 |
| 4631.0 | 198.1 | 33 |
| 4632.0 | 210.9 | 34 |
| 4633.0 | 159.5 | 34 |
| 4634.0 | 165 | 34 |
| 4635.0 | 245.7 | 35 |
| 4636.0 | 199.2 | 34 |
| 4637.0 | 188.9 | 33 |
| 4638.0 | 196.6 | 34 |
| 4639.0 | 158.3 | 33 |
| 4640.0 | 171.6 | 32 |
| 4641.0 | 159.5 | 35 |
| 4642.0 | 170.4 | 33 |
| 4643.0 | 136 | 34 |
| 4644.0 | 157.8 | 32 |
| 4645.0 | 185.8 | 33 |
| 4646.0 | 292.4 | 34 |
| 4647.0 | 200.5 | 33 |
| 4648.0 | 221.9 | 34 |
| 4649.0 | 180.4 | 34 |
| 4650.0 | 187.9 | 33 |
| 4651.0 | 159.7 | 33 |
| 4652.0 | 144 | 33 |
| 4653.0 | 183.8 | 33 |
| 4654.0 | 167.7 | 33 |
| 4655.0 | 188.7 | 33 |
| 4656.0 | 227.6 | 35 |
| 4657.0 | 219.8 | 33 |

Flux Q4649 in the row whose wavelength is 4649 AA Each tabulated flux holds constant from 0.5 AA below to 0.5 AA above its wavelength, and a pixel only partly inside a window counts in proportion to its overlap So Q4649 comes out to 180.4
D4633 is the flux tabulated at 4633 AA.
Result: 159.5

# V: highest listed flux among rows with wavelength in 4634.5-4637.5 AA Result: 245.7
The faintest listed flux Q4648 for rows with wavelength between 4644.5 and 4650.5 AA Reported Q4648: 180.4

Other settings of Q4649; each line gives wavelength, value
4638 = 196.6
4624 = 192.3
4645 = 185.8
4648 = 221.9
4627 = 196.5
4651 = 159.7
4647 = 200.5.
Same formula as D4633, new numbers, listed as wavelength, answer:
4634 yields 165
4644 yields 157.8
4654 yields 167.7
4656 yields 227.6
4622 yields 184.6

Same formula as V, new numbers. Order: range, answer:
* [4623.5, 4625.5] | 192.3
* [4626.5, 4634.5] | 211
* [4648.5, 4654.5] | 187.9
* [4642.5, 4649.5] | 292.4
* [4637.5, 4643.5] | 196.6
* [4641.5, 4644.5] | 170.4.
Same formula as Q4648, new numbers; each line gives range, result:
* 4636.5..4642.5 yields 158.3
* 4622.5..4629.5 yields 153.5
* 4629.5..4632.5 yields 196.1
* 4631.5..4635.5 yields 159.5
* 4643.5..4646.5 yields 157.8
